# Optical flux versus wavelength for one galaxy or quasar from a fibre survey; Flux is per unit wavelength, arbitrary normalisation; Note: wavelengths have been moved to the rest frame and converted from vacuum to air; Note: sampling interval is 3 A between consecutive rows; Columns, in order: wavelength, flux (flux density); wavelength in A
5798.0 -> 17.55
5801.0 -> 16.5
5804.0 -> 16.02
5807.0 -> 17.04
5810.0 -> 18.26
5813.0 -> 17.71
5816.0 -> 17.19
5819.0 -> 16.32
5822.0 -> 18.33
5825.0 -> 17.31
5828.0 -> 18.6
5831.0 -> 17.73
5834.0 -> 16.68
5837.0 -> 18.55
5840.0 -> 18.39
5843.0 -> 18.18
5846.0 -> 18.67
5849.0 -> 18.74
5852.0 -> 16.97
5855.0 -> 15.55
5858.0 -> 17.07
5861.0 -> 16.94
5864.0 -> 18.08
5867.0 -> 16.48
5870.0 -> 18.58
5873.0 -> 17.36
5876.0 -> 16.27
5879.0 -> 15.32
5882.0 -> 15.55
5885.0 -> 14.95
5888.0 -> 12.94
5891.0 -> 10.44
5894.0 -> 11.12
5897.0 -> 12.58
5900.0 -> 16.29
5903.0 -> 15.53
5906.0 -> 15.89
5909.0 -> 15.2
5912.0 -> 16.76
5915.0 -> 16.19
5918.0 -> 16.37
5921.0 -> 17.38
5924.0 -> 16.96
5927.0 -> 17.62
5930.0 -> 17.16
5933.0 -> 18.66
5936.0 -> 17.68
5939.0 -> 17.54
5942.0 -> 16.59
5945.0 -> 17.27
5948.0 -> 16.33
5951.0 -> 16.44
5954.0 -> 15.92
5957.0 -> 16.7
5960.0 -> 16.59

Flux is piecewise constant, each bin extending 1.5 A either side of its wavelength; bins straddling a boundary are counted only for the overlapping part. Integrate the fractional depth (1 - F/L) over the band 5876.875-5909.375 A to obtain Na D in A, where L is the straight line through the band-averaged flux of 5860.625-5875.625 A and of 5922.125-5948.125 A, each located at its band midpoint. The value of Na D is 6.1 A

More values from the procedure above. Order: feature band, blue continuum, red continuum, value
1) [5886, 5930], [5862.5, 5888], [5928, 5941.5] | 5.0 A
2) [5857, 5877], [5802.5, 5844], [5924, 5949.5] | 0.2 A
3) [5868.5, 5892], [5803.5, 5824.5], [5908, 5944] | 2.6 A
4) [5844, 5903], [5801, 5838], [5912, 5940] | 5.2 A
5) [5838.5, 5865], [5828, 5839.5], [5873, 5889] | -1.2 A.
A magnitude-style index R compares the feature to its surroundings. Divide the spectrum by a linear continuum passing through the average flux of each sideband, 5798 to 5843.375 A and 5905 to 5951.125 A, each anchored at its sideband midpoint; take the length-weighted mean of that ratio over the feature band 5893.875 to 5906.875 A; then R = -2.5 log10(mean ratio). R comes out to 0.17 mag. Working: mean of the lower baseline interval 17.5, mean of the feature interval 14.5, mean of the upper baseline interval 16.9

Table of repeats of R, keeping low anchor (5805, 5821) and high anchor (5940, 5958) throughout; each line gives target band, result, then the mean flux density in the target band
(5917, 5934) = -0.04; 17.3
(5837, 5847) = -0.08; 18.4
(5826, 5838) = -0.04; 17.8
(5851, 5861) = 0.03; 16.6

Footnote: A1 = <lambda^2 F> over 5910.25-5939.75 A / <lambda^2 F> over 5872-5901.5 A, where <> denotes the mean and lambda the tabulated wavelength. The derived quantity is 1.23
